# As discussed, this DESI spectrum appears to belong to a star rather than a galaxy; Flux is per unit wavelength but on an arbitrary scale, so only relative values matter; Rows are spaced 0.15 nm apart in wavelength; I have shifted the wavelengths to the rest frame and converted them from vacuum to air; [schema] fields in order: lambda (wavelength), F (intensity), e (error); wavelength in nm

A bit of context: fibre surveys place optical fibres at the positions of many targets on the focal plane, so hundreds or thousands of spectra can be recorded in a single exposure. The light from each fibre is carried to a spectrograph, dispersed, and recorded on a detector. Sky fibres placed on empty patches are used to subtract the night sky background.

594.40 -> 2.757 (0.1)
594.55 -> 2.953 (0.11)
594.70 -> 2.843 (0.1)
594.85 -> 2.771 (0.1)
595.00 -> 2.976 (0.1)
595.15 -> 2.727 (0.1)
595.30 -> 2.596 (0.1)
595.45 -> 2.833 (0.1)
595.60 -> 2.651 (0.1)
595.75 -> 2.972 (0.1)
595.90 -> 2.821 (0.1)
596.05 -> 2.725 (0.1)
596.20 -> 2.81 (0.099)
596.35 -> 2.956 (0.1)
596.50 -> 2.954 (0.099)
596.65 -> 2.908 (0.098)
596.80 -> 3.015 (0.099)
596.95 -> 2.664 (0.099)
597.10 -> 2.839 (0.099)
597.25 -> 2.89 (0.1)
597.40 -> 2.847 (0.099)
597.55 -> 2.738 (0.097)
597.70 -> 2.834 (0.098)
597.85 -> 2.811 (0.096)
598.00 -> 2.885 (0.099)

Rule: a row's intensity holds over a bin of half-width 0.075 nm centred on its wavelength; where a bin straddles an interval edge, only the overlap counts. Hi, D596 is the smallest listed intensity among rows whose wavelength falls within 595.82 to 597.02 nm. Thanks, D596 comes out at 2.664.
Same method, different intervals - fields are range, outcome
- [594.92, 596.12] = 2.596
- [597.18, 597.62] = 2.738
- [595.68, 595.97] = 2.821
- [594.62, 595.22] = 2.727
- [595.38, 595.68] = 2.651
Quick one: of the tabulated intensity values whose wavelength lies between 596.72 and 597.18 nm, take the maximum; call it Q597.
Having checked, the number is 3.015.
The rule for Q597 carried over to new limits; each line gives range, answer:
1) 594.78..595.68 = 2.976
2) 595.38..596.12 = 2.972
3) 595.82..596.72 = 2.956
